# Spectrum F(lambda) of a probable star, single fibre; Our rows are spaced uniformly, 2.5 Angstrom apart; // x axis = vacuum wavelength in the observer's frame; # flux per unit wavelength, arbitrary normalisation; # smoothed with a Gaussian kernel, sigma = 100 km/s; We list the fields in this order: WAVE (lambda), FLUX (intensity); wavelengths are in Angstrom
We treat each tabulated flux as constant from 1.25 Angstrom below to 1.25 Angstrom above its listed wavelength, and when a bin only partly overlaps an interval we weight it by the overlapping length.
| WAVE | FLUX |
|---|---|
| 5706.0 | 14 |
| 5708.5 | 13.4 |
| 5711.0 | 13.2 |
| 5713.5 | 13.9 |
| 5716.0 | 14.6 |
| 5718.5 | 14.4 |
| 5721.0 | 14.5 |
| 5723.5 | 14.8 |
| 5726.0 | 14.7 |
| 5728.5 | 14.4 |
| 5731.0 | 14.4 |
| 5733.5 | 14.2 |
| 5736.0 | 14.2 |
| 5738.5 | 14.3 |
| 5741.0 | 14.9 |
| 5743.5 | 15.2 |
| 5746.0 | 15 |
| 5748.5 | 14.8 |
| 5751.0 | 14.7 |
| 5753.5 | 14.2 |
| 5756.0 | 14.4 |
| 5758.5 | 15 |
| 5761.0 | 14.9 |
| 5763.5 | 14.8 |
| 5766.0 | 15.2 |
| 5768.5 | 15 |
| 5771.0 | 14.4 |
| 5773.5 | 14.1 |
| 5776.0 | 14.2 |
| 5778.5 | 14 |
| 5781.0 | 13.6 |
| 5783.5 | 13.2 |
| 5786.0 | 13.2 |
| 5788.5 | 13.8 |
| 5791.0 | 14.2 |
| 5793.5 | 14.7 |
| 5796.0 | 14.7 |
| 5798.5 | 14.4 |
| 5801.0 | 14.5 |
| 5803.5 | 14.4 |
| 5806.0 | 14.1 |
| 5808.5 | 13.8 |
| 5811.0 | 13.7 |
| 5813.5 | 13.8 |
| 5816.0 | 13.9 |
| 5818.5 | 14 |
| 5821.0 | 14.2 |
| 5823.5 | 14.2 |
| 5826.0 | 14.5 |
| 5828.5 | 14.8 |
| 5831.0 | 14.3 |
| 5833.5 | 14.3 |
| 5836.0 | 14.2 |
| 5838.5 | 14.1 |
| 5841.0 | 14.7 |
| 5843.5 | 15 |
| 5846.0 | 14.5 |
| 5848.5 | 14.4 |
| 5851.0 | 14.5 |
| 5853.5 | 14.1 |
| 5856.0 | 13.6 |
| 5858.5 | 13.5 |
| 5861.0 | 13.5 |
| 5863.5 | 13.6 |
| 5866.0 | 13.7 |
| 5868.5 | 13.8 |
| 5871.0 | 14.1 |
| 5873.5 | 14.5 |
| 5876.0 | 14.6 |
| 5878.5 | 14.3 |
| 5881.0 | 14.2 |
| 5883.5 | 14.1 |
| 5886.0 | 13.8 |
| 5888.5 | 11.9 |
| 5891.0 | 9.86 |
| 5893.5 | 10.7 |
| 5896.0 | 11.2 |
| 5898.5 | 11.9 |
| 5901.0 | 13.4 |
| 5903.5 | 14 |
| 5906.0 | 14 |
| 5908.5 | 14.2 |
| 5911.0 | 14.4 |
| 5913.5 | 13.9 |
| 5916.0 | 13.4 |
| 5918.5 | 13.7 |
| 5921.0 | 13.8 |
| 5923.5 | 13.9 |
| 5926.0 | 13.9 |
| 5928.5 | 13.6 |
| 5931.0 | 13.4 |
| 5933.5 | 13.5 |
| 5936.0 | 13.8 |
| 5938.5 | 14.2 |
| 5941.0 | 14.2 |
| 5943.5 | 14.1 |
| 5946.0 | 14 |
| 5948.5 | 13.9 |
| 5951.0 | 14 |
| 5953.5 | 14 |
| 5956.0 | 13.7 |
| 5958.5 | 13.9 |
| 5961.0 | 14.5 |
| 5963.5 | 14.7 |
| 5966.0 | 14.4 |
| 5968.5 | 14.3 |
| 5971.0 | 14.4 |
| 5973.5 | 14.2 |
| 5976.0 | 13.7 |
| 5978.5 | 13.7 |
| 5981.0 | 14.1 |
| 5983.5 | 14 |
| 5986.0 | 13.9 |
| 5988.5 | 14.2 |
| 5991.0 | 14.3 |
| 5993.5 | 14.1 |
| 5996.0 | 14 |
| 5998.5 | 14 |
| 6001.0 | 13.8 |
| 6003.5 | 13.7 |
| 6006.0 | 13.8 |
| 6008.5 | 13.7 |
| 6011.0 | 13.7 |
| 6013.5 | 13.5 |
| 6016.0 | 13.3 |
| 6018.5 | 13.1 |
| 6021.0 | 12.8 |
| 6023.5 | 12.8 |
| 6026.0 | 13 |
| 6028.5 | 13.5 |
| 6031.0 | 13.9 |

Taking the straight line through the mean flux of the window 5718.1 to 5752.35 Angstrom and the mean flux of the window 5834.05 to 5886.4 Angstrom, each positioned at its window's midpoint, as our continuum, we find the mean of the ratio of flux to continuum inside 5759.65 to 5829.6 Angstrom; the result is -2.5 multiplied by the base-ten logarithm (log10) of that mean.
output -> 0.01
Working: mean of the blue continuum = 14.6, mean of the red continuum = 14.1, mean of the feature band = 14.2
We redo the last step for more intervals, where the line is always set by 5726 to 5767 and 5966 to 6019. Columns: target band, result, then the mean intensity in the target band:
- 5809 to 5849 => 0.010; 14.3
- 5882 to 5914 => 0.107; 12.9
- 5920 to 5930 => 0.025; 13.8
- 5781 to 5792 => 0.073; 13.6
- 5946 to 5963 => -0.001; 14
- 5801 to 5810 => 0.025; 14.1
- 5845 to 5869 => 0.031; 13.9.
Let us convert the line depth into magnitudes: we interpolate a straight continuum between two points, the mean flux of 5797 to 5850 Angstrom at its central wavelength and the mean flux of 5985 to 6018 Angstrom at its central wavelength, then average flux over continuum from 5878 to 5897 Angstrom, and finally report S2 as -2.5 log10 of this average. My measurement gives 0.14 mag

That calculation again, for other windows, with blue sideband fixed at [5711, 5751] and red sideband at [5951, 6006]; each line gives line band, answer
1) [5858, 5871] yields 0.05 mag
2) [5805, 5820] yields 0.04 mag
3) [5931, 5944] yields 0.02 mag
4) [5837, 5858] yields 0.00 mag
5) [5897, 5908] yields 0.07 mag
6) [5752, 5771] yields -0.02 mag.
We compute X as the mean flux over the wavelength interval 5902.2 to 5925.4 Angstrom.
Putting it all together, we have 13.9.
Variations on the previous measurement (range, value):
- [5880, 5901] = 12.3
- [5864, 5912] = 13.3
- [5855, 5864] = 13.5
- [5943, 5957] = 13.9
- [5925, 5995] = 14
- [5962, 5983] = 14.2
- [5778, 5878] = 14.1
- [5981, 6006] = 14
